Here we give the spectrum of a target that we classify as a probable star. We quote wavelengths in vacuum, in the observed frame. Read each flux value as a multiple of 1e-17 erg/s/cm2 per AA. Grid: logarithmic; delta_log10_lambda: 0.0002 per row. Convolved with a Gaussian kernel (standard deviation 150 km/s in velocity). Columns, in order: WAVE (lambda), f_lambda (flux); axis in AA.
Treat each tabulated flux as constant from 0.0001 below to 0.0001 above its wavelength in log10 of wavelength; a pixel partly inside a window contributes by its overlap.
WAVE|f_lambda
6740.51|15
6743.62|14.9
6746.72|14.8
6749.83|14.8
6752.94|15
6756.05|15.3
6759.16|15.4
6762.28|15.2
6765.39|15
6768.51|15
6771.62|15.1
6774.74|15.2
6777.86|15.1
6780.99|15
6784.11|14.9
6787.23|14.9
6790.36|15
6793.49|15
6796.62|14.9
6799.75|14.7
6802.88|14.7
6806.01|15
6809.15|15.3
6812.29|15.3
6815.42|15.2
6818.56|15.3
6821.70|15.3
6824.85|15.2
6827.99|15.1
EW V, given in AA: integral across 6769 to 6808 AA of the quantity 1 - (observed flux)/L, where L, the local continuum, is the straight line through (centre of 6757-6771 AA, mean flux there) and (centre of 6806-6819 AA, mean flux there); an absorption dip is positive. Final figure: 0.6 AA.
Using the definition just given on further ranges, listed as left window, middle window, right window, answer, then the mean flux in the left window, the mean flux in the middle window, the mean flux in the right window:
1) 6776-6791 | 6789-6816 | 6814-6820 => 0.23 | 15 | 15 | 15.2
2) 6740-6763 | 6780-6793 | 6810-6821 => 0.19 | 15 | 15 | 15.3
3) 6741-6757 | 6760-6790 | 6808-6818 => 0.06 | 14.9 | 15.1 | 15.3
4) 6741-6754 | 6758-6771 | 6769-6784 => -0.13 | 14.9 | 15.1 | 15.1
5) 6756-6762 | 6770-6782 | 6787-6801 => 0.01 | 15.3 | 15.1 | 14.9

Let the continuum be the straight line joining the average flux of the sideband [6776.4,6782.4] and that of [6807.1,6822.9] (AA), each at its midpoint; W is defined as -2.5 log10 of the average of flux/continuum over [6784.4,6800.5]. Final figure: 0.02 mag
